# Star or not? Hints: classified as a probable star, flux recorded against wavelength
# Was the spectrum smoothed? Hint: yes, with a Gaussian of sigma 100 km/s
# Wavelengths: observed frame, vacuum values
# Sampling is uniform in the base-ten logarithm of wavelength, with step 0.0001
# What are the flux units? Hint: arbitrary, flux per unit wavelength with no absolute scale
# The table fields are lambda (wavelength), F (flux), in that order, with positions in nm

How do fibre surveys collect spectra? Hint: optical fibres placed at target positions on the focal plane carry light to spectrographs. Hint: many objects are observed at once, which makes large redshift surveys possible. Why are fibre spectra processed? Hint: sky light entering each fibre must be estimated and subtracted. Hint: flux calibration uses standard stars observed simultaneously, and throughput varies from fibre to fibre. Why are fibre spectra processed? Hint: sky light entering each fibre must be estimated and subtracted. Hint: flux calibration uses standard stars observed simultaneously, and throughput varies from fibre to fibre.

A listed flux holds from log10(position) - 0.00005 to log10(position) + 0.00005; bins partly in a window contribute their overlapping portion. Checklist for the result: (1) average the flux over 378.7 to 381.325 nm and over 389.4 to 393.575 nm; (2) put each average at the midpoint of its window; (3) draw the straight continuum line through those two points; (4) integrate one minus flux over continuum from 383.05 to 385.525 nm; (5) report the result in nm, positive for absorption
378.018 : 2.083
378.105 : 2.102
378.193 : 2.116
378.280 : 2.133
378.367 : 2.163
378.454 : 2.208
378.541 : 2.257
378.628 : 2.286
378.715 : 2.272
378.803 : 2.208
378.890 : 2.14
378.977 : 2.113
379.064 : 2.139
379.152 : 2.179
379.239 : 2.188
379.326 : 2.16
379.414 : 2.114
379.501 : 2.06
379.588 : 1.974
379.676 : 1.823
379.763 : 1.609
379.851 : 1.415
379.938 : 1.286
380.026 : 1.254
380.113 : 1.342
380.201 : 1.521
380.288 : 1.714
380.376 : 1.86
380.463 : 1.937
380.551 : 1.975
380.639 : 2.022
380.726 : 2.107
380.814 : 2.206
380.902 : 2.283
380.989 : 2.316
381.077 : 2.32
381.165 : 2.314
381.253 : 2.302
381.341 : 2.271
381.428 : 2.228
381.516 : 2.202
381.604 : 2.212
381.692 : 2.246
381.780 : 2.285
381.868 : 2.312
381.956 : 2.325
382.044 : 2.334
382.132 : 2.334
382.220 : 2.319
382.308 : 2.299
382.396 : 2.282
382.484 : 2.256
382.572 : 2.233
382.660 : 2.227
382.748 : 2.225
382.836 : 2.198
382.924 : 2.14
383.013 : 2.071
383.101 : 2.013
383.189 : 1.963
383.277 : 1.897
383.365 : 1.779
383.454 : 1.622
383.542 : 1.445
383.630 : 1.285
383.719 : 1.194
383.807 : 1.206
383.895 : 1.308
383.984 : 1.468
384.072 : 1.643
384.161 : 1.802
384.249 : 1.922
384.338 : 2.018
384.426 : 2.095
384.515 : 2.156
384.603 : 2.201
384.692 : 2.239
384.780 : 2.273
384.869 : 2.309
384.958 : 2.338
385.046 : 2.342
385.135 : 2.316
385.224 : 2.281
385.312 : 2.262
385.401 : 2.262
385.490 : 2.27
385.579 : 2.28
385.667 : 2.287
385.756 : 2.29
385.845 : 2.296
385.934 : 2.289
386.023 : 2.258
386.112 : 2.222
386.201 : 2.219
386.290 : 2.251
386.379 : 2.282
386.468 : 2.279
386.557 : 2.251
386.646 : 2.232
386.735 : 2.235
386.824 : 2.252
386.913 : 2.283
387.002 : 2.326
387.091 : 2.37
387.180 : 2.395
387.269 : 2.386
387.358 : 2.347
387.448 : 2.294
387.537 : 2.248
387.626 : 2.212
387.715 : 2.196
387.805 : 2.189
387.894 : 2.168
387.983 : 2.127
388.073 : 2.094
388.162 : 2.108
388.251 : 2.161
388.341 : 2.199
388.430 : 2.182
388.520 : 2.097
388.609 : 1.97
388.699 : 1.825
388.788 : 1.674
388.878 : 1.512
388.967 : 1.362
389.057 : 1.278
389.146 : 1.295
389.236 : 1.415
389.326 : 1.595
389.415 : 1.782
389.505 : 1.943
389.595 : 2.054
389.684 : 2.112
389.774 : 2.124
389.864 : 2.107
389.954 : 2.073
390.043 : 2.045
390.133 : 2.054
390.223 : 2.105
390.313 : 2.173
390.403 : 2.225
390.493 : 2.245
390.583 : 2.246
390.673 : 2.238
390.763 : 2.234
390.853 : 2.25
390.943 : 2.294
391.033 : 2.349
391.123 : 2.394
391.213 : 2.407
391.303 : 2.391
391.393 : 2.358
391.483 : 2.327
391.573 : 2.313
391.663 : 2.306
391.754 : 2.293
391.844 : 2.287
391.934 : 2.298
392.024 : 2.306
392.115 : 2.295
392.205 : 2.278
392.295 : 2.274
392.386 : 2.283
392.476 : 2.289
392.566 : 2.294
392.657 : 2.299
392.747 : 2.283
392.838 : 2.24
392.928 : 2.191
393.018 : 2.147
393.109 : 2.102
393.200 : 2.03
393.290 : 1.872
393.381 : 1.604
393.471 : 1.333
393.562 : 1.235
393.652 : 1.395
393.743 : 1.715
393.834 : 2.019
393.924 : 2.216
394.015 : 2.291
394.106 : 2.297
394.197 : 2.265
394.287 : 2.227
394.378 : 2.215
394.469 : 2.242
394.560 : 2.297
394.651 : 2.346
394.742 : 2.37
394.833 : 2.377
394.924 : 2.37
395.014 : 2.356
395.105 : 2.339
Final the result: 0.15 nm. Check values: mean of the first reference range 1.97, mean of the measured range 1.93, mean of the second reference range 2.17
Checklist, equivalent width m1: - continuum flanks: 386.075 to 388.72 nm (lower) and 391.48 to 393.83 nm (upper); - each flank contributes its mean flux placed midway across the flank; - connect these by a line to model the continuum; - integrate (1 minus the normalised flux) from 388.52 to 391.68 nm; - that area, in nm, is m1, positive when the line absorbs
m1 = 0.17 nm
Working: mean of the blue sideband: 2.22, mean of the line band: 2.03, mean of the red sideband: 2.08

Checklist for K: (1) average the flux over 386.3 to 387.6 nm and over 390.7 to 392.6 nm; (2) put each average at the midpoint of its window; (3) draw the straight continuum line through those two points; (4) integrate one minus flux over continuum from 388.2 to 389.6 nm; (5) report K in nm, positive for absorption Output 0.327 nm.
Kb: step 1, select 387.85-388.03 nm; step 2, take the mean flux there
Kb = 2.14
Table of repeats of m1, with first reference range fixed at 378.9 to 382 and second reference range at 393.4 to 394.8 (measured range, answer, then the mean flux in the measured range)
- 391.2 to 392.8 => -0.22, 2.31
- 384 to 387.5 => -0.35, 2.23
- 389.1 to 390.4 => 0.06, 1.93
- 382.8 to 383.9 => 0.17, 1.71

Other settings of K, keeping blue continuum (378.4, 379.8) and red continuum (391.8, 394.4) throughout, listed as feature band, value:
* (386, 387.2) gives -0.100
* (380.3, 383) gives -0.134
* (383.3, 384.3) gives 0.274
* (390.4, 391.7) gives -0.135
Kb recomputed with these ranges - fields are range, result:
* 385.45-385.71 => 2.28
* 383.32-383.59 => 1.61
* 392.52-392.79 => 2.29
